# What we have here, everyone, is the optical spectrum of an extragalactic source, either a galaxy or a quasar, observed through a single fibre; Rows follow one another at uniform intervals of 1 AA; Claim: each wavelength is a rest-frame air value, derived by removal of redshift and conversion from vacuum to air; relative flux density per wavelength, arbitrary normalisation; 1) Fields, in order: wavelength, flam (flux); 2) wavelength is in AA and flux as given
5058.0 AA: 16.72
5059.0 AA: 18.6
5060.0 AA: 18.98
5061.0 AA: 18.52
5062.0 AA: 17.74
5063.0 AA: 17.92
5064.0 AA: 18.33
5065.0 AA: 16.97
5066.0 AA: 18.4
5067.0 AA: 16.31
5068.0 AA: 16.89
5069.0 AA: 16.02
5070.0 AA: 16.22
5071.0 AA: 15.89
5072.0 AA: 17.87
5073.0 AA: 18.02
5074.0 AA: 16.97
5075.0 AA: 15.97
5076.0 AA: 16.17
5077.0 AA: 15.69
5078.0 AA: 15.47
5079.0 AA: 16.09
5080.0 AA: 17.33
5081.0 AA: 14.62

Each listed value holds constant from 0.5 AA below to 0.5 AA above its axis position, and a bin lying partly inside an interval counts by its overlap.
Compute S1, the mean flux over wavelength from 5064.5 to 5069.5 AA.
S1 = 16.9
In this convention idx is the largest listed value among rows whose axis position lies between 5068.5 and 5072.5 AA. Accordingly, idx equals 17.87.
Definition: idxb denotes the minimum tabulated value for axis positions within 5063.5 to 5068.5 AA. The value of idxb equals 16.31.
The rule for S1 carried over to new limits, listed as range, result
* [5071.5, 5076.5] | 17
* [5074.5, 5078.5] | 15.8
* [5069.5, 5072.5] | 16.7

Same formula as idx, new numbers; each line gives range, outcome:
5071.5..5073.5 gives 18.02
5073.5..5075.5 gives 16.97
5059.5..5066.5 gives 18.98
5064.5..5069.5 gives 18.4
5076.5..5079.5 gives 16.09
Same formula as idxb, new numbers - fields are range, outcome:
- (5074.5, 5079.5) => 15.47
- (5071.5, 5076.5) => 15.97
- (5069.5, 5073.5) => 15.89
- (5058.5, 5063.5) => 17.74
